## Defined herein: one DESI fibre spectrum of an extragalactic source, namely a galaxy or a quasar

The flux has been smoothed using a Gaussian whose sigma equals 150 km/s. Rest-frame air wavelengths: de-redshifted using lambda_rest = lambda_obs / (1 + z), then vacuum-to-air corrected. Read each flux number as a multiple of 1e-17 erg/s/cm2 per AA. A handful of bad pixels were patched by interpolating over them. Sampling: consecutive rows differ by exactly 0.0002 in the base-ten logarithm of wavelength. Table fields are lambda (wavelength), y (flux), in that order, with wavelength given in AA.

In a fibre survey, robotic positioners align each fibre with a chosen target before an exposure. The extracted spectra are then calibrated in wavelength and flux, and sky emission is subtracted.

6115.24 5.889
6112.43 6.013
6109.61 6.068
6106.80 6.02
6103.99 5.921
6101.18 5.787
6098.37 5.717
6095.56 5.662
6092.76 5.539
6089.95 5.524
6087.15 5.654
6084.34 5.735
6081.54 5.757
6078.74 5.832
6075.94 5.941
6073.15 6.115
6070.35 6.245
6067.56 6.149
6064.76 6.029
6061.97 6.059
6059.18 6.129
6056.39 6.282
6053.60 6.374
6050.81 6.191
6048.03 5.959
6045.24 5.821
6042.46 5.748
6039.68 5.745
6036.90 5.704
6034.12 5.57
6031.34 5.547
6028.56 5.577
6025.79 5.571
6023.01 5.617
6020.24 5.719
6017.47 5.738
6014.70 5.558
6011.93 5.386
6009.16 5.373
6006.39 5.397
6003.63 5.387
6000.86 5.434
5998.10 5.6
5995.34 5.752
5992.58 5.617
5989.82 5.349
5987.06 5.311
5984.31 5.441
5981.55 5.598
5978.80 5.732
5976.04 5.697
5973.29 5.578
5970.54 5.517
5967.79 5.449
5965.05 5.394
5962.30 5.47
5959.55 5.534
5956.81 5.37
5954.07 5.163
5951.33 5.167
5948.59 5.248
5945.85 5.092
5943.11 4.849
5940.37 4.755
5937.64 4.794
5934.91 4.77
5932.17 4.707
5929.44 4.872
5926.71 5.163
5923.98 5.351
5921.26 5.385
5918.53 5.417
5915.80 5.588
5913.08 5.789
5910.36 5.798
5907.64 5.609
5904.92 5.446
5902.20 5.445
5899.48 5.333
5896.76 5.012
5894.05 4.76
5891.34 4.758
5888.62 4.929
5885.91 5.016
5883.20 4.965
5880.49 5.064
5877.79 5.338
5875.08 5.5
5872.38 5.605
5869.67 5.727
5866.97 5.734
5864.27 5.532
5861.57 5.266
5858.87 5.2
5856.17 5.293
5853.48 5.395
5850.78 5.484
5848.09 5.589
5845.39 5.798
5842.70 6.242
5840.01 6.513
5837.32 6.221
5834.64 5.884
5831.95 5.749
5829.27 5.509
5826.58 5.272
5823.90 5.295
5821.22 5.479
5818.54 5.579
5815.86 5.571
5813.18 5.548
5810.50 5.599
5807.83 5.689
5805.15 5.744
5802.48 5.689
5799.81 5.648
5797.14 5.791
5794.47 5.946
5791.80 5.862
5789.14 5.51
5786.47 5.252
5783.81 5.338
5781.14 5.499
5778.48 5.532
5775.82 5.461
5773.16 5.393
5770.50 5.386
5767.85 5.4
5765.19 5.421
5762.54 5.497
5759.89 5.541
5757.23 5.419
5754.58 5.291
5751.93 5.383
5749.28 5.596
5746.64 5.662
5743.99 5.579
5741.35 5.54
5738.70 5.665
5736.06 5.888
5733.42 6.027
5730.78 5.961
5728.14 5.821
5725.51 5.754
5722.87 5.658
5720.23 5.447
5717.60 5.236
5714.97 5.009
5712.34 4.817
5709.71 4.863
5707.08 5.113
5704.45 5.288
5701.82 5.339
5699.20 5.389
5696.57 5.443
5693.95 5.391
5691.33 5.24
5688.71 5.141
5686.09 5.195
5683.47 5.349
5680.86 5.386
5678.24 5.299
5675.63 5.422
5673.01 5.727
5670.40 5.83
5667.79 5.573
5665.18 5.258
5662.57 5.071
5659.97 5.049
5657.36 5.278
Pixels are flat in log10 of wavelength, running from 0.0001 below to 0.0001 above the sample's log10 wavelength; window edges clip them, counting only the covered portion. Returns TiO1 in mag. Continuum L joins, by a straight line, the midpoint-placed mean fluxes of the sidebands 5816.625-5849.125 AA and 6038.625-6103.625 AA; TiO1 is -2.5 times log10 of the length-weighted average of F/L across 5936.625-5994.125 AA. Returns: 0.10 mag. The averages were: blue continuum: 5.76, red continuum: 5.91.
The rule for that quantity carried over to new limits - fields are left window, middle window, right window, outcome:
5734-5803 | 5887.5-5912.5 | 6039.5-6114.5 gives 0.091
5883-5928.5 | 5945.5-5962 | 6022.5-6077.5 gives 0.042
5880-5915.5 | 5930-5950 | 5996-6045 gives 0.100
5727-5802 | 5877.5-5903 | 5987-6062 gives 0.121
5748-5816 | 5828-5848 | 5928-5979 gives -0.102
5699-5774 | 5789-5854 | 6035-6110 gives -0.026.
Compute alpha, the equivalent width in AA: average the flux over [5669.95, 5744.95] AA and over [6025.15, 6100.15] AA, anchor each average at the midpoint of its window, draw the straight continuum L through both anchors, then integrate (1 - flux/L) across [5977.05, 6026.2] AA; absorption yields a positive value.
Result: 2.2 AA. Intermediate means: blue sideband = 5.44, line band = 5.53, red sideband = 5.86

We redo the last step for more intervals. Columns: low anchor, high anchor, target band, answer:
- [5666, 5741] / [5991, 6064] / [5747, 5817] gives -0.41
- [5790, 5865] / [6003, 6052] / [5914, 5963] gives 4.34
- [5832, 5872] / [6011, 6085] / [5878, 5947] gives 7.22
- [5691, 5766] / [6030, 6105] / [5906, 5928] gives 0.70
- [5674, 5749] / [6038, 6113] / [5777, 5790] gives 0.25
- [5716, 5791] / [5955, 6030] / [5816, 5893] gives 0.54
